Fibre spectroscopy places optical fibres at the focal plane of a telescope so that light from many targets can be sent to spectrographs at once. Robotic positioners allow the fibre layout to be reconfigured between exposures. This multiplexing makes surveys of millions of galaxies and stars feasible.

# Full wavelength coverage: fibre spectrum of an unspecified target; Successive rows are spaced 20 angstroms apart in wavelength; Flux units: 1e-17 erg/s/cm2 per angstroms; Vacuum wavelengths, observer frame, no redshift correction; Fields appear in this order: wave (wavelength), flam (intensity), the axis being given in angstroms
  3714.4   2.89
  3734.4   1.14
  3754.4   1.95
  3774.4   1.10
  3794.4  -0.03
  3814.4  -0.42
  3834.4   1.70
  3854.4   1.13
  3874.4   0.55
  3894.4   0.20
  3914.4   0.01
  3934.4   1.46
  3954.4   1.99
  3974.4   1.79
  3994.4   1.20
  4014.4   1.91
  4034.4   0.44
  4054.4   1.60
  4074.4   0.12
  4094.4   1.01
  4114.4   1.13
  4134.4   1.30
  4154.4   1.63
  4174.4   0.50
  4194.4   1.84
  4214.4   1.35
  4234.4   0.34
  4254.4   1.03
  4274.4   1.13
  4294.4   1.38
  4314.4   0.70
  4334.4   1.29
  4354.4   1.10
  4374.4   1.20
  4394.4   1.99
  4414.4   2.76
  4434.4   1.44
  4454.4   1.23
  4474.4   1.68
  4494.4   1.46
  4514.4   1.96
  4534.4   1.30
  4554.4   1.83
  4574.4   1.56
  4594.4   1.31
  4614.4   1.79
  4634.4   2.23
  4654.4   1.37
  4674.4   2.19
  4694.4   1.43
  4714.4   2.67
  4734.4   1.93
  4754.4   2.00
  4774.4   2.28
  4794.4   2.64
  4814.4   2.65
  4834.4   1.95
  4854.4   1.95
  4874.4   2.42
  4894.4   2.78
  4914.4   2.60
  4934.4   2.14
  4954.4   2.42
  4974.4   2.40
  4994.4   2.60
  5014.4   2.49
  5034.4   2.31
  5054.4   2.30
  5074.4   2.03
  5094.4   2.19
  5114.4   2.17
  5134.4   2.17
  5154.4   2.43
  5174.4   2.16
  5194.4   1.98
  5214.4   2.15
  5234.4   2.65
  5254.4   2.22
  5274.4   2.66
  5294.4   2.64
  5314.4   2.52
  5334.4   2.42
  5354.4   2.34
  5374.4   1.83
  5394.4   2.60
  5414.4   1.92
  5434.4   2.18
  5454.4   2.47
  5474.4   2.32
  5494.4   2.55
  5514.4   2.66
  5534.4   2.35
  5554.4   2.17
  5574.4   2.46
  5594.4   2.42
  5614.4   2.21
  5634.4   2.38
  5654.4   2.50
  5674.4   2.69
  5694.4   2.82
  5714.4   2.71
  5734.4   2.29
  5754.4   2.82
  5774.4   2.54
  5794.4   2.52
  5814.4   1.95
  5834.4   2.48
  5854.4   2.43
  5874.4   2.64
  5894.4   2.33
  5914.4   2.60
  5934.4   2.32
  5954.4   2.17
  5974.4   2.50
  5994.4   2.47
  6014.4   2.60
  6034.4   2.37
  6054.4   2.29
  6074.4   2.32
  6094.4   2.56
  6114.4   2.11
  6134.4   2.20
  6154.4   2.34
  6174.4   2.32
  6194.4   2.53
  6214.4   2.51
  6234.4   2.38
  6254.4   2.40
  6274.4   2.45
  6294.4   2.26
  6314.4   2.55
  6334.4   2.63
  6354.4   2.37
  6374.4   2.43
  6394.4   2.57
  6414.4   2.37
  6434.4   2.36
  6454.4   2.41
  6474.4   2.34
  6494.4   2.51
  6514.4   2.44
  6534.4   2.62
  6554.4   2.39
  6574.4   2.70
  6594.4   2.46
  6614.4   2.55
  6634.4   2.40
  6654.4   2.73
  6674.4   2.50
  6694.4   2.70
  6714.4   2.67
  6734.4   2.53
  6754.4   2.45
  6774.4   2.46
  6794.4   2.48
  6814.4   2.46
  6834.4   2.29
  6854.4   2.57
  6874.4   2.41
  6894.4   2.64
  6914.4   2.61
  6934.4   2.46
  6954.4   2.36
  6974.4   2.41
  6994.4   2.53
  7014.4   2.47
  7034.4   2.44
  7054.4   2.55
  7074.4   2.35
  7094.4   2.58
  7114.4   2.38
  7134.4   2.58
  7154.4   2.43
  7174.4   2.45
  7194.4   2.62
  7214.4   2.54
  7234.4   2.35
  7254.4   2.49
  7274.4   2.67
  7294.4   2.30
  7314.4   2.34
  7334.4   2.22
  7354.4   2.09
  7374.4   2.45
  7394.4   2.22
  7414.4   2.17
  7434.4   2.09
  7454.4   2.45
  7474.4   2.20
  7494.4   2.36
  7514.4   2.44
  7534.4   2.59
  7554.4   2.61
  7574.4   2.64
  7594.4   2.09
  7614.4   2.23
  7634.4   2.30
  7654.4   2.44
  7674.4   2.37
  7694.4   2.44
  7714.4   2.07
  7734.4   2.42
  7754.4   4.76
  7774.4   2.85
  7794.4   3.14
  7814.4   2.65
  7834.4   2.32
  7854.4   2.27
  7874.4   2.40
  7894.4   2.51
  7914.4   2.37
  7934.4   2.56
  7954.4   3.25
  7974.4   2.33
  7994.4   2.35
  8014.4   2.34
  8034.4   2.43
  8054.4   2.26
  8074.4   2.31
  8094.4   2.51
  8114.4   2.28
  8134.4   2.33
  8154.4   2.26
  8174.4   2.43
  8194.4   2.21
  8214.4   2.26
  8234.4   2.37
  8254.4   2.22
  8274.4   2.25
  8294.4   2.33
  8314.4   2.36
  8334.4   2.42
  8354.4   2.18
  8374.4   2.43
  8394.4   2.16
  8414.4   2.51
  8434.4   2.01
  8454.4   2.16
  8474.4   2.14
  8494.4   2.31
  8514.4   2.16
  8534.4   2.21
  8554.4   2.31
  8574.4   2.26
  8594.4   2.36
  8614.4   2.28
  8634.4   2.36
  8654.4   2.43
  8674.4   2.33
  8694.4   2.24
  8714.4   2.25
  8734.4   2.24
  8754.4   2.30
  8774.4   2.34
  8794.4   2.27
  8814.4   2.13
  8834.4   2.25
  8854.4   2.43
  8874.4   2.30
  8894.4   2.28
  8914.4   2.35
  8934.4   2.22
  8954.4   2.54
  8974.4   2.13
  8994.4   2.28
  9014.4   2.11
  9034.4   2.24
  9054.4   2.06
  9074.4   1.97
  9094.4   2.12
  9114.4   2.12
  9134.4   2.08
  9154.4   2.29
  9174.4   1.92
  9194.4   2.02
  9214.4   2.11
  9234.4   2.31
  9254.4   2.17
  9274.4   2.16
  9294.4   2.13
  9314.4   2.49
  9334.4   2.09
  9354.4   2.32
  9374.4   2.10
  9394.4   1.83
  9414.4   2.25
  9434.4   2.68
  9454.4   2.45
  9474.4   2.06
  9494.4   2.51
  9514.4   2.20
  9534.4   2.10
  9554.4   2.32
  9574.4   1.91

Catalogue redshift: 0.182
